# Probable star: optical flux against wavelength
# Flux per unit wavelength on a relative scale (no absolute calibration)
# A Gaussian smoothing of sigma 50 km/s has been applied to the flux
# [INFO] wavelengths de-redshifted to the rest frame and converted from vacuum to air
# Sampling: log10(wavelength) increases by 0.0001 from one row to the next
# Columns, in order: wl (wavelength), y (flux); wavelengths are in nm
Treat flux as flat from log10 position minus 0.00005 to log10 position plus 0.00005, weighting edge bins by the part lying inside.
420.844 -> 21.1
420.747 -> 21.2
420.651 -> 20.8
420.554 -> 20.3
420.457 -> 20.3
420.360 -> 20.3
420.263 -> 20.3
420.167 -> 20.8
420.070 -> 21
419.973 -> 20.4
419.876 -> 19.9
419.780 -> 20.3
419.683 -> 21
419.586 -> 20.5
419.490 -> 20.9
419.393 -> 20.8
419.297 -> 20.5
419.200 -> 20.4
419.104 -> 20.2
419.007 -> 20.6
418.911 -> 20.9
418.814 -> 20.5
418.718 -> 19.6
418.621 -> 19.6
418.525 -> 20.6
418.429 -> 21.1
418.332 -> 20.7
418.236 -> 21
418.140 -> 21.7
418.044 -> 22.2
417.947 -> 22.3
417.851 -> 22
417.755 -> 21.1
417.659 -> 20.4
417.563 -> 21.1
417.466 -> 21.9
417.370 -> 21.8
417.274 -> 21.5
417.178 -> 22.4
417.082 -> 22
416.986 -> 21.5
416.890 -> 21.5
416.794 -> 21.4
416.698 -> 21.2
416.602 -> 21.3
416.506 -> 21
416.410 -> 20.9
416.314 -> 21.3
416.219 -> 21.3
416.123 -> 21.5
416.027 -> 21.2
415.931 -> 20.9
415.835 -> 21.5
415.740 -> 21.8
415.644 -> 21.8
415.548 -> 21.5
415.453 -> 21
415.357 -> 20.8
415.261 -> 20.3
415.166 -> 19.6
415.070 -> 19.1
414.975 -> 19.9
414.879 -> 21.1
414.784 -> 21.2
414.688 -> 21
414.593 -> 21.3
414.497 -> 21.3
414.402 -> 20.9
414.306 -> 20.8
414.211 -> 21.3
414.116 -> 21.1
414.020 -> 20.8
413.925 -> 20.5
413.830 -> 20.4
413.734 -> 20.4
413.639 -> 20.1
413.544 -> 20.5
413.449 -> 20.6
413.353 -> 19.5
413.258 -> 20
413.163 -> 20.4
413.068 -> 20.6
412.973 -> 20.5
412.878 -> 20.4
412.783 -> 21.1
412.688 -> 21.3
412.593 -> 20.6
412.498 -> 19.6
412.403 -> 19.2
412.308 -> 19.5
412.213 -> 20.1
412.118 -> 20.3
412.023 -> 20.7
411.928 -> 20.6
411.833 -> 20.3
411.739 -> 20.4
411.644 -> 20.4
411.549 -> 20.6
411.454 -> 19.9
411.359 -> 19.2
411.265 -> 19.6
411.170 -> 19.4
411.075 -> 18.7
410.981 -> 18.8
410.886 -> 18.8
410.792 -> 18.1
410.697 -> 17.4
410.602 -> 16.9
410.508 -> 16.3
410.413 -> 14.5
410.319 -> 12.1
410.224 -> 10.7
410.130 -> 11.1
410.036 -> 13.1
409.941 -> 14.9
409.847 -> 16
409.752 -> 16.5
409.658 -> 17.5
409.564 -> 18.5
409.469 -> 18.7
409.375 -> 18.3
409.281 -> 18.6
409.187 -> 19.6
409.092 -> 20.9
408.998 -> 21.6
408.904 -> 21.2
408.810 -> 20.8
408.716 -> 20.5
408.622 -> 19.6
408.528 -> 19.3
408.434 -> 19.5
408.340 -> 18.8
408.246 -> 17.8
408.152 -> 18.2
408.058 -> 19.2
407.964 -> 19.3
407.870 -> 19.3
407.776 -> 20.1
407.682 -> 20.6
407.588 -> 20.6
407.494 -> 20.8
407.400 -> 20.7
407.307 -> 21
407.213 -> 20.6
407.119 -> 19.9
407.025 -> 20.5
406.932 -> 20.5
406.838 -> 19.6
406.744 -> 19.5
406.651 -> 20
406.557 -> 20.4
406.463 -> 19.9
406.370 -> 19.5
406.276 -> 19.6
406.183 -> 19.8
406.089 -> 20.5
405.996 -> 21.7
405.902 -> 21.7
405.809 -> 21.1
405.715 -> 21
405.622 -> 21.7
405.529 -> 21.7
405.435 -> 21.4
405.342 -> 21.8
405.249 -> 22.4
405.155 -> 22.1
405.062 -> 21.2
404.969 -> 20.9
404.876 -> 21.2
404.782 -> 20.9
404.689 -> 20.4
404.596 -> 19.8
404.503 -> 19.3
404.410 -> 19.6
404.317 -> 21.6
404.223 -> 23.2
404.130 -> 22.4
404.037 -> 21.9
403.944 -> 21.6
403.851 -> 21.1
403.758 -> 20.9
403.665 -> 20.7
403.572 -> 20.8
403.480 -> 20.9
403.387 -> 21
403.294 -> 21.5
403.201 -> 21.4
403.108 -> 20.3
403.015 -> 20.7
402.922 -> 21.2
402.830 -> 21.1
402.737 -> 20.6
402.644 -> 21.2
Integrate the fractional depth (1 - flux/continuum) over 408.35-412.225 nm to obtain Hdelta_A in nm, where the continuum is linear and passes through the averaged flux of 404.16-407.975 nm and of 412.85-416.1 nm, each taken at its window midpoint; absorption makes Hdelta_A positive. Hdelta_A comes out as 0.45 nm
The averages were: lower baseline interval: 20.7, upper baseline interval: 20.7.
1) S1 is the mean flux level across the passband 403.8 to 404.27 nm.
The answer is 22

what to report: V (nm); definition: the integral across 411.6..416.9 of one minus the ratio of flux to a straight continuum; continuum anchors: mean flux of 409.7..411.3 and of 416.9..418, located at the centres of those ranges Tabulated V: -0.48 nm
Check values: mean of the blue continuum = 16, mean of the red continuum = 21.6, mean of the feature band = 20.7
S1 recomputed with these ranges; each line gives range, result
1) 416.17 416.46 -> 21.2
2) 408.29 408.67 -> 19.3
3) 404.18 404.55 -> 20.9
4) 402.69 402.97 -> 21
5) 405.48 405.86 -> 21.4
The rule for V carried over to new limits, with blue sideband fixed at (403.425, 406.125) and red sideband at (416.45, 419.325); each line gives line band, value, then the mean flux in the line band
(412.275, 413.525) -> 0.053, 20.3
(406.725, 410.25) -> 0.395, 18.8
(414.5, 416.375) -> 0.017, 21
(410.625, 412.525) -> 0.146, 19.5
